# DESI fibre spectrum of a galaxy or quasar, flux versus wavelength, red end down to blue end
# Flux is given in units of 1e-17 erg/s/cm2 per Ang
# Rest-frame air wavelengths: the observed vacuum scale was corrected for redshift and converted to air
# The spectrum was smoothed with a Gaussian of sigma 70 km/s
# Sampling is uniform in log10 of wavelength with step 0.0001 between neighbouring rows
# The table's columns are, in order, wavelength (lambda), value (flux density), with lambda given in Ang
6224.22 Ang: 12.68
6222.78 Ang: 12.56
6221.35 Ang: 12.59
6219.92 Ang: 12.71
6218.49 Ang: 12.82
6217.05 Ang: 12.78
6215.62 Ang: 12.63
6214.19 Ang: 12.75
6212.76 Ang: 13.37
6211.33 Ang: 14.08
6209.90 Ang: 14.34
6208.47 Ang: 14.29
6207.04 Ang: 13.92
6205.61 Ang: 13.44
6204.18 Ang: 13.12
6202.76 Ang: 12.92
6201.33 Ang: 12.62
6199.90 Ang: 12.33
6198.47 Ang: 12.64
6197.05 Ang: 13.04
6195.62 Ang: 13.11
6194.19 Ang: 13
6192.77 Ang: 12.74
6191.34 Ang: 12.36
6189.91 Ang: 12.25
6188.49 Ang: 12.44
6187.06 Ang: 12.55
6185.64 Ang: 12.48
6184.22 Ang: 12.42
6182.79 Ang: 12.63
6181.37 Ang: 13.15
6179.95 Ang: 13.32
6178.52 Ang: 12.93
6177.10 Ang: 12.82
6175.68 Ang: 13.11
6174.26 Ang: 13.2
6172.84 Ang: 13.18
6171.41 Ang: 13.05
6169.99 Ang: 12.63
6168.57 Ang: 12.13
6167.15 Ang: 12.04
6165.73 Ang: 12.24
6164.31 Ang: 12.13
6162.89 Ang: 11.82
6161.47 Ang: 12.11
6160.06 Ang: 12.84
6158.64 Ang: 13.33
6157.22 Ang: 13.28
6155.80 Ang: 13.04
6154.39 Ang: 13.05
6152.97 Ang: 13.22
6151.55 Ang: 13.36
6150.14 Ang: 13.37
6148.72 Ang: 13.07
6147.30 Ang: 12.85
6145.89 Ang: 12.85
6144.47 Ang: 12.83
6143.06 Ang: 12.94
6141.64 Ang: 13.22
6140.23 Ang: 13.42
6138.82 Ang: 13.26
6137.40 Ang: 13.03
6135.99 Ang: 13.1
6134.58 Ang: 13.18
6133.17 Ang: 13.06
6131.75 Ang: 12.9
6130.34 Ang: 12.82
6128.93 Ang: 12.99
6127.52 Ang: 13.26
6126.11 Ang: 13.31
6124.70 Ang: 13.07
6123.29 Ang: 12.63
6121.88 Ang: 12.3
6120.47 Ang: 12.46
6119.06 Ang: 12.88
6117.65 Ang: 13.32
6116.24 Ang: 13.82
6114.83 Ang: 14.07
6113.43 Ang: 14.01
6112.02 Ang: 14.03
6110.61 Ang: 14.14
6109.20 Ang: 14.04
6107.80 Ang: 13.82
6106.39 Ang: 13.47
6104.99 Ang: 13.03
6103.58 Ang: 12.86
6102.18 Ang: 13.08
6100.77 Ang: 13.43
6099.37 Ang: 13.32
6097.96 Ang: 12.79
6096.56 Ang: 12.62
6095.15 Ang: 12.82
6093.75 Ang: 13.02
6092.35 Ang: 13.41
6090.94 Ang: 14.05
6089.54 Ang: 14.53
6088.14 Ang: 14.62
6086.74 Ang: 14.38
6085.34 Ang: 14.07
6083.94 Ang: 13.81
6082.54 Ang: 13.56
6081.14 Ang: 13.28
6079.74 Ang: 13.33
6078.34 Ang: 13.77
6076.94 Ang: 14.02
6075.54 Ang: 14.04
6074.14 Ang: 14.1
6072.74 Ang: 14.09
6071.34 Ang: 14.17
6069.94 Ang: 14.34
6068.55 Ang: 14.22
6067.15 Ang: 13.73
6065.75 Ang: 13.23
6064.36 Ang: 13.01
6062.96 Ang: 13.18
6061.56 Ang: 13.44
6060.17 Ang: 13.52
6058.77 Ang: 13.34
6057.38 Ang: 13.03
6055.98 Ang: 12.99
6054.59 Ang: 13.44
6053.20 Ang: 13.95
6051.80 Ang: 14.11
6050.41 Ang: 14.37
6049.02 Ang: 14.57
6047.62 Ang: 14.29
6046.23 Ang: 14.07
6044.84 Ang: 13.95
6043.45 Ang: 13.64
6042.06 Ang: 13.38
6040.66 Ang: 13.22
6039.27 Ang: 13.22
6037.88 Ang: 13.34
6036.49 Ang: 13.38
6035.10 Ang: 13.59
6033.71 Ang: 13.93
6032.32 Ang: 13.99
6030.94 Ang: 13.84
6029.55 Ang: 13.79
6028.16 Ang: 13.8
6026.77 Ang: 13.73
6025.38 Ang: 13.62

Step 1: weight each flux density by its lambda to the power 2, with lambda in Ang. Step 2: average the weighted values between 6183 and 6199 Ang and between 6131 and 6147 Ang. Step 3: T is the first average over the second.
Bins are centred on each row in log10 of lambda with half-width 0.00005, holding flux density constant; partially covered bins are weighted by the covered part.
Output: 0.98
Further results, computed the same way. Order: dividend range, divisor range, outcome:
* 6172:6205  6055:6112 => 0.97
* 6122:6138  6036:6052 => 0.97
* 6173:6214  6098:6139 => 1.01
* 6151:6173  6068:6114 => 0.95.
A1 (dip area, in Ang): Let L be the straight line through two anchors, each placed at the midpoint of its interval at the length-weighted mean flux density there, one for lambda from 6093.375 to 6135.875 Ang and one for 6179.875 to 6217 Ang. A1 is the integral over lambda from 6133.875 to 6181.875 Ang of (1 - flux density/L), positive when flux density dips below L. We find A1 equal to 0.7 Ang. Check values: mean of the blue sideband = 13.2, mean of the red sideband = 13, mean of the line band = 12.9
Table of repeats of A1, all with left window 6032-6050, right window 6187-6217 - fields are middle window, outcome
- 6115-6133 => 0.5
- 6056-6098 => -0.2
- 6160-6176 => 0.8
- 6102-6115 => -0.2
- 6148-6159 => 0.0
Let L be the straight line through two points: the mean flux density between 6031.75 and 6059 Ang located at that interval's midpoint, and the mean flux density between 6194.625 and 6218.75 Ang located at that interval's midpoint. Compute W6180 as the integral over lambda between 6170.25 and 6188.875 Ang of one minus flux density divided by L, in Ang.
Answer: 0.6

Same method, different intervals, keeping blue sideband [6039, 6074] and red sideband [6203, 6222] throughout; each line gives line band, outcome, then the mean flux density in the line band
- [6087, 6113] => 0.1 Ang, 13.5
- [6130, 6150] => 0.6 Ang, 13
